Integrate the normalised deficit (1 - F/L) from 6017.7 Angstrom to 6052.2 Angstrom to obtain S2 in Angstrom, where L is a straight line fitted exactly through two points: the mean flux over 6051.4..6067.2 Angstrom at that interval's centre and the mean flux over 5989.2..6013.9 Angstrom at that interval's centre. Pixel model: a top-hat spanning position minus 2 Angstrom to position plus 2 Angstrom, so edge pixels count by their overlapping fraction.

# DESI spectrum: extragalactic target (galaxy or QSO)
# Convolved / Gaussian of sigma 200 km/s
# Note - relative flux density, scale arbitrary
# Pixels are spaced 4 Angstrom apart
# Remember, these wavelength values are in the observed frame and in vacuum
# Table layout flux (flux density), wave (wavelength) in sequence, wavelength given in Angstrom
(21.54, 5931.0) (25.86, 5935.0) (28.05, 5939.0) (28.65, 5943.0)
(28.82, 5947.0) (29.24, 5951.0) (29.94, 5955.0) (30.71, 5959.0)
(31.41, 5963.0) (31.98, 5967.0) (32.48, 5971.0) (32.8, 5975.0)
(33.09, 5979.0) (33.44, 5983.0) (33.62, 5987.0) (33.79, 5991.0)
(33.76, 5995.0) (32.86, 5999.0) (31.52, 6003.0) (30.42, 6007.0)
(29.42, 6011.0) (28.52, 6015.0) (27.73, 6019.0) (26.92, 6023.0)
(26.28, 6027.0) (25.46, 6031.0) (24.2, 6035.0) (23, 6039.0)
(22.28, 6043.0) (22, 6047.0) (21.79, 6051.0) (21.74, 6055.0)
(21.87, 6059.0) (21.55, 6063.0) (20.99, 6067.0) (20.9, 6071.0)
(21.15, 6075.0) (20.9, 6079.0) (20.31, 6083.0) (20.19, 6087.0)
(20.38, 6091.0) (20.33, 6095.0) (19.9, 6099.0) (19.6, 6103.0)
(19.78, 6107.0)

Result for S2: 2.1 Angstrom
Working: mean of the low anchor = 31.8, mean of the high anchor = 21.6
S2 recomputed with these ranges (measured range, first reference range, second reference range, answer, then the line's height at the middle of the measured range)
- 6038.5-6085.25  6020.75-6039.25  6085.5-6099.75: 2.6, 22.8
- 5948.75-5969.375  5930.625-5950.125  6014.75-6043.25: -3.0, 26.8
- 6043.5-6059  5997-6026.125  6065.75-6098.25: 1.6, 24.5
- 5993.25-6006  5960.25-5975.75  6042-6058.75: -2.0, 28.2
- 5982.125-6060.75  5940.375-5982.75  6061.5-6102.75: -4.5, 25.8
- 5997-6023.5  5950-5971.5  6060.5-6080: -3.3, 26.5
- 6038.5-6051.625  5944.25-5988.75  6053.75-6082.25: 0.7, 23.6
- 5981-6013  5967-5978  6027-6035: -3.0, 29.5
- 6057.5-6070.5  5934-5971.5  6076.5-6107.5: 0.4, 22.1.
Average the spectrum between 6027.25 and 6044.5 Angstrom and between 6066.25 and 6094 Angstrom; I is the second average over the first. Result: 0.86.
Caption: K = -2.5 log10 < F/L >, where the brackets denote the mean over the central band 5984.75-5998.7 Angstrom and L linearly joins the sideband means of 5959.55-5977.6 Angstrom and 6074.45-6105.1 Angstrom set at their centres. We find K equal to -0.130 mag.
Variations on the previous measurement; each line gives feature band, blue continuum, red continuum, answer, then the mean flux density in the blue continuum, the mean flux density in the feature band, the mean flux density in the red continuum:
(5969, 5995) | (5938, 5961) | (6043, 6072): -0.228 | 29.3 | 33.2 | 21.6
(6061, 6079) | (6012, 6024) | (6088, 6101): 0.076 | 27.9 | 21.1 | 20.2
